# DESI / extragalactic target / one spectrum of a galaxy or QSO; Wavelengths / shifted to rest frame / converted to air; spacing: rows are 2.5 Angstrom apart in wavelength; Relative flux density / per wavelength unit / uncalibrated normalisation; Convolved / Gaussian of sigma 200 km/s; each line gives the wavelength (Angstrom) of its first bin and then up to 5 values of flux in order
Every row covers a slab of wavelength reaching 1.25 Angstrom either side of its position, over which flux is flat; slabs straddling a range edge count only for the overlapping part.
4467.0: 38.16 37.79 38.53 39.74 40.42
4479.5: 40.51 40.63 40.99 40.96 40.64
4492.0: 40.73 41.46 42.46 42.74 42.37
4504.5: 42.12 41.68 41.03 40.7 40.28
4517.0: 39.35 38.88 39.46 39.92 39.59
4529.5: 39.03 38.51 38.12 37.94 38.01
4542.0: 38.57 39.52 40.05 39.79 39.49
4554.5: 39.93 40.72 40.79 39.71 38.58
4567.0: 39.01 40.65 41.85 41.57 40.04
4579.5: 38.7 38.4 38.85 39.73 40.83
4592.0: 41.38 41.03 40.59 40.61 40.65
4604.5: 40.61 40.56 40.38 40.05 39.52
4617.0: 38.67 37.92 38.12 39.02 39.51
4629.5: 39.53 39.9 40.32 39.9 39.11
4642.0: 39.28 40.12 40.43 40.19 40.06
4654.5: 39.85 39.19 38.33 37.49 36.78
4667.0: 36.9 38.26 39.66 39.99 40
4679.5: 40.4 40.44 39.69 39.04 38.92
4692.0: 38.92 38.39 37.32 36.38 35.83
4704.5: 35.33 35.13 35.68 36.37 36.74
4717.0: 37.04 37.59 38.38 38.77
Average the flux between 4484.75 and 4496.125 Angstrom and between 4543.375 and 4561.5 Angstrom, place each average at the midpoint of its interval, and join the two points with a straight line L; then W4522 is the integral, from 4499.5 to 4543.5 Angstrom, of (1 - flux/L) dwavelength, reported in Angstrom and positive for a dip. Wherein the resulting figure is 0.76 Angstrom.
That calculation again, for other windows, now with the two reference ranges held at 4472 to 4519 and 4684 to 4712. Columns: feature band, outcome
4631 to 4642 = -0.4 Angstrom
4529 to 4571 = 0.6 Angstrom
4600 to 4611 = -0.5 Angstrom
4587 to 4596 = -0.4 Angstrom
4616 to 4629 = 0.0 Angstrom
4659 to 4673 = 0.0 Angstrom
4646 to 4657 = -0.6 Angstrom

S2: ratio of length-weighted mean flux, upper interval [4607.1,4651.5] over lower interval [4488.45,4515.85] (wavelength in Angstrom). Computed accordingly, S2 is 0.95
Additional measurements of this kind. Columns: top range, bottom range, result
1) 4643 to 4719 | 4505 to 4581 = 0.96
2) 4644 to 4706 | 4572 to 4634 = 0.97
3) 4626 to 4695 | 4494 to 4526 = 0.96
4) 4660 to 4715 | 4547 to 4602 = 0.95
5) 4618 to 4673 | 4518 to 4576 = 0.99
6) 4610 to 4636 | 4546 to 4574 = 0.98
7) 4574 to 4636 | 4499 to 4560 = 1.00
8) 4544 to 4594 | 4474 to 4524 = 0.98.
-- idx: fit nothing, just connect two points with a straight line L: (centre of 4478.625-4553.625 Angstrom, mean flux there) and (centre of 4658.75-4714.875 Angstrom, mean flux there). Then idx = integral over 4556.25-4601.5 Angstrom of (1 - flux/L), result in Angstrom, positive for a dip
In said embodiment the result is -0.9 Angstrom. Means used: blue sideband 40.2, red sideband 37.9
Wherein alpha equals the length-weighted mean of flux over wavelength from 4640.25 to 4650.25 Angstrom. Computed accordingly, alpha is 40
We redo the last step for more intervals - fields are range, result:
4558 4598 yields 40.1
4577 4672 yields 39.5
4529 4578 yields 39.6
